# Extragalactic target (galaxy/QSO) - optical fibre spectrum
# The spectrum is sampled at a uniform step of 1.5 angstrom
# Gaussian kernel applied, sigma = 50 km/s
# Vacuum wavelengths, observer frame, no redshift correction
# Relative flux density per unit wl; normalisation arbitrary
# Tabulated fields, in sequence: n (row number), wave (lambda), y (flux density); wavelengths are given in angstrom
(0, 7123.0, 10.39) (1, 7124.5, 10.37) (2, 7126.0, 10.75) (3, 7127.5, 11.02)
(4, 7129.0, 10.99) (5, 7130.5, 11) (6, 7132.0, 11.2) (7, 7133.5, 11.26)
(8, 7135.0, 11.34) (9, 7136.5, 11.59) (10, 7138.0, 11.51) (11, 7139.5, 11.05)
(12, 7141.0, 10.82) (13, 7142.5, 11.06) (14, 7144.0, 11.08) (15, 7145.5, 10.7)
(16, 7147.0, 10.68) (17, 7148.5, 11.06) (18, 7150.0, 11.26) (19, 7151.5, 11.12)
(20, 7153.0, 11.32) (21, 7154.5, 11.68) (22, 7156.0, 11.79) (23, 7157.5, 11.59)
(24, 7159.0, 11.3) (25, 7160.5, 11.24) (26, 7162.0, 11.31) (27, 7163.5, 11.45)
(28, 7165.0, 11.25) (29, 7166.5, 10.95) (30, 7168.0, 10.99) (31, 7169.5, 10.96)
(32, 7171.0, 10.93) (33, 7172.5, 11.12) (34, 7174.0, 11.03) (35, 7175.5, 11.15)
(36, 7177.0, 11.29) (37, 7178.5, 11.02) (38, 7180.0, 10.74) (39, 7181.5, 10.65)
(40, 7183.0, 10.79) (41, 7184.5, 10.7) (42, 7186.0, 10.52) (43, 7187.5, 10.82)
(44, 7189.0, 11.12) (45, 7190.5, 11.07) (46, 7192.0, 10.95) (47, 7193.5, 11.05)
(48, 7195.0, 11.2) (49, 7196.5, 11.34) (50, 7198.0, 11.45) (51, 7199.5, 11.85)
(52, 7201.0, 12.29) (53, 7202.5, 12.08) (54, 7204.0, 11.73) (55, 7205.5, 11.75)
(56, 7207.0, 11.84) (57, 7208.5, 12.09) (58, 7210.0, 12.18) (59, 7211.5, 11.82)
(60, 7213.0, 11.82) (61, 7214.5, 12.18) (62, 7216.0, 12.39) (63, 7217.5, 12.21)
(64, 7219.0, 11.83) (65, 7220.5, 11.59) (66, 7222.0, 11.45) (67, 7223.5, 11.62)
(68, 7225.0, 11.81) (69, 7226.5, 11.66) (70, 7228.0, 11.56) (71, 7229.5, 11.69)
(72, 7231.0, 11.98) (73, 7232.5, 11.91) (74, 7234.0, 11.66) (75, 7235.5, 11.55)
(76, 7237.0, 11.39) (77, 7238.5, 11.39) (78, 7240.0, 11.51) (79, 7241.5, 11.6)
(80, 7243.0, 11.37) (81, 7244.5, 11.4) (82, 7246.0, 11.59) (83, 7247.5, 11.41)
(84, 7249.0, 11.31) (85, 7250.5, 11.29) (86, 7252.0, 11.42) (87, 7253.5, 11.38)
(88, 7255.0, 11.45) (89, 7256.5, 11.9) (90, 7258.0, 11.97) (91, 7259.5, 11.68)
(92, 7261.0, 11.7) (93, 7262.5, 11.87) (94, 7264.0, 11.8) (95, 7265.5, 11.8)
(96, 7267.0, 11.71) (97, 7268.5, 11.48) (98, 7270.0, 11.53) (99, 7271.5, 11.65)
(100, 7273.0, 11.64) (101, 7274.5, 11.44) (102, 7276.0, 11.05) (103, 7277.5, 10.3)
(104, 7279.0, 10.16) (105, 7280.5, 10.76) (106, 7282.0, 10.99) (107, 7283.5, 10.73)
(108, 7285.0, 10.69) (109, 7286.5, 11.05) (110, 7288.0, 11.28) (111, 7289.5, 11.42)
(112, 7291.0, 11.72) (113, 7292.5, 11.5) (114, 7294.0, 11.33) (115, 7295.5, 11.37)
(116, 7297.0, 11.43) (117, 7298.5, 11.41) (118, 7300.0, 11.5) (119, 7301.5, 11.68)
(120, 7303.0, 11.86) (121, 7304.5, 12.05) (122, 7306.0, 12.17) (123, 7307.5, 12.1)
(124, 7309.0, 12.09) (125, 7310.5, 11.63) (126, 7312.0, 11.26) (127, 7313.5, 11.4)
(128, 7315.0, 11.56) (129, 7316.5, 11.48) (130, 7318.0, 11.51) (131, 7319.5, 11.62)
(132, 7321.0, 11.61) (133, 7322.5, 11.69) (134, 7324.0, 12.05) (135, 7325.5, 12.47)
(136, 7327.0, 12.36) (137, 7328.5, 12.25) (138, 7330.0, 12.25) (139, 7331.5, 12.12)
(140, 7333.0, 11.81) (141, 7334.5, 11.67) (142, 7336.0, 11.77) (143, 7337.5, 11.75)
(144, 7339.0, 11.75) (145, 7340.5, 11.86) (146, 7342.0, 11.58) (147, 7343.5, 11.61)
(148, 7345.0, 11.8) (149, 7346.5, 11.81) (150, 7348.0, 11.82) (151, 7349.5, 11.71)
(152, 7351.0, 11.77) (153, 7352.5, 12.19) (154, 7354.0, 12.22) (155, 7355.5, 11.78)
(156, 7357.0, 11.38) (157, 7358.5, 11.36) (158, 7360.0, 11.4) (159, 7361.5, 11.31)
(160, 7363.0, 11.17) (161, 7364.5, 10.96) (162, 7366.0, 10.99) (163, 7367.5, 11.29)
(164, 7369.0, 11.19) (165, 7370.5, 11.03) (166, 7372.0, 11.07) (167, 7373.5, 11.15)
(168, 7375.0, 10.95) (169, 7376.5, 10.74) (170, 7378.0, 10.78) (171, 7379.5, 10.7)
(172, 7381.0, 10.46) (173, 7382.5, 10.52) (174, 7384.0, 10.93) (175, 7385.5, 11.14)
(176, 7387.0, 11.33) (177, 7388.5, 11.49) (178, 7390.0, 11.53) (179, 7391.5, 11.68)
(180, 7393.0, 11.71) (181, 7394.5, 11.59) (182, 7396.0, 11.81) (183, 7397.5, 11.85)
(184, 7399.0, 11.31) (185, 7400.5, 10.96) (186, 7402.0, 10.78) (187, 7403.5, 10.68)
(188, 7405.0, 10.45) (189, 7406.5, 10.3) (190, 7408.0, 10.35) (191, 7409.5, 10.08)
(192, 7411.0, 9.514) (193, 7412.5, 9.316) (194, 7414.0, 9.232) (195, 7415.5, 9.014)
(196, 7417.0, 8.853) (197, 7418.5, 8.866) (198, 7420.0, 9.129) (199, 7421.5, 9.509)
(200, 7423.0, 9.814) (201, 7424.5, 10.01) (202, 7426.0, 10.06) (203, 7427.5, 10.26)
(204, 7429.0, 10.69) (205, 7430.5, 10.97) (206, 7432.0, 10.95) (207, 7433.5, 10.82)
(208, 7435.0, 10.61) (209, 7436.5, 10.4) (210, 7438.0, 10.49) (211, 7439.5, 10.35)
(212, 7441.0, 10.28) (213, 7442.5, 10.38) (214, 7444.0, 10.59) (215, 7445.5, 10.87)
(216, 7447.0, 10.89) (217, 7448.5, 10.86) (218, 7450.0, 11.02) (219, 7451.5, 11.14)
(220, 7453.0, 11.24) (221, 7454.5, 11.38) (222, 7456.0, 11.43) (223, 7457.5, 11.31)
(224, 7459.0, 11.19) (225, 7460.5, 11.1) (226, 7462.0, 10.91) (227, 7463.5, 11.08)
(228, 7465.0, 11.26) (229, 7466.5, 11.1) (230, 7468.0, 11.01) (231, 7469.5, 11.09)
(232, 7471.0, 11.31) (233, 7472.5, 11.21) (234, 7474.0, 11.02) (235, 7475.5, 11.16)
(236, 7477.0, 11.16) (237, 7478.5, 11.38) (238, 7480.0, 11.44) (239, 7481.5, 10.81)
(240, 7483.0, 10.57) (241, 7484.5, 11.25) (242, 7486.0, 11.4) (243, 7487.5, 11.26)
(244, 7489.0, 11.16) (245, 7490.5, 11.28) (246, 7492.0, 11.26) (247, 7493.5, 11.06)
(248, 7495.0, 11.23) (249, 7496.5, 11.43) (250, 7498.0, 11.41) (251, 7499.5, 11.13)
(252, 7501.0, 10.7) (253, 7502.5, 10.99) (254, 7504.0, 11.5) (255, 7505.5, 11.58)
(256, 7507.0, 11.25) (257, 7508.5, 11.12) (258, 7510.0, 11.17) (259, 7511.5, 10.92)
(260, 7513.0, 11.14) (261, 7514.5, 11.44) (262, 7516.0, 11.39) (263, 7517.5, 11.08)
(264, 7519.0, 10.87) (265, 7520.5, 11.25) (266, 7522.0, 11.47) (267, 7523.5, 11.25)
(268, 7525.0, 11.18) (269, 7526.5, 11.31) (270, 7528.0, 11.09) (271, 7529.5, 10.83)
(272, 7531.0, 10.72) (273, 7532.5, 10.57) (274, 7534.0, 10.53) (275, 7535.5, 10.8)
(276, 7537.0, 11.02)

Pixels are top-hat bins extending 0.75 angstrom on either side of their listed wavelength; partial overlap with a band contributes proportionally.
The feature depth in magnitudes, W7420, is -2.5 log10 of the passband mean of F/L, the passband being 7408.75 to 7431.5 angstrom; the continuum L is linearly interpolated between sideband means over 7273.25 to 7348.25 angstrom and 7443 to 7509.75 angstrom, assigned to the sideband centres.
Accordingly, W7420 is 0.16 mag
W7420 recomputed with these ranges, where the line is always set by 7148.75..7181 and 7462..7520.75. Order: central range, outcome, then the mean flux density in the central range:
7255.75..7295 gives -0.02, 11.4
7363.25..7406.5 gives 0.01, 11.1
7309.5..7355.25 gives -0.06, 11.8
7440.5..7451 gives 0.05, 10.7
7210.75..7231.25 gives -0.06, 11.8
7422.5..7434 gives 0.07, 10.5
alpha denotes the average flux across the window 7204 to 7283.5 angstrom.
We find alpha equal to 11.6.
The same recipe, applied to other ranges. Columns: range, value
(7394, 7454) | 10.4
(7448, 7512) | 11.2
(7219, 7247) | 11.6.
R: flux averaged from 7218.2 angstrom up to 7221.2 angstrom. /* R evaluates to 11.7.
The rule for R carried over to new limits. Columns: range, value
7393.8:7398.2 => 11.8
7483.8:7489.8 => 11.3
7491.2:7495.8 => 11.2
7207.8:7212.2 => 12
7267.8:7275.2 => 11.5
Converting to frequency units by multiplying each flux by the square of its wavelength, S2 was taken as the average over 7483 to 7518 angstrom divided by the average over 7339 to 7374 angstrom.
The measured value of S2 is 1.0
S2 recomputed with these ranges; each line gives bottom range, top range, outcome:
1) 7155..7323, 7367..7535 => 1.01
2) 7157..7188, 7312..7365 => 1.11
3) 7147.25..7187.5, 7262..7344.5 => 1.08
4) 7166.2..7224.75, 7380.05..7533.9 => 1.02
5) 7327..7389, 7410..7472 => 0.94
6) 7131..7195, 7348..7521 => 1.06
